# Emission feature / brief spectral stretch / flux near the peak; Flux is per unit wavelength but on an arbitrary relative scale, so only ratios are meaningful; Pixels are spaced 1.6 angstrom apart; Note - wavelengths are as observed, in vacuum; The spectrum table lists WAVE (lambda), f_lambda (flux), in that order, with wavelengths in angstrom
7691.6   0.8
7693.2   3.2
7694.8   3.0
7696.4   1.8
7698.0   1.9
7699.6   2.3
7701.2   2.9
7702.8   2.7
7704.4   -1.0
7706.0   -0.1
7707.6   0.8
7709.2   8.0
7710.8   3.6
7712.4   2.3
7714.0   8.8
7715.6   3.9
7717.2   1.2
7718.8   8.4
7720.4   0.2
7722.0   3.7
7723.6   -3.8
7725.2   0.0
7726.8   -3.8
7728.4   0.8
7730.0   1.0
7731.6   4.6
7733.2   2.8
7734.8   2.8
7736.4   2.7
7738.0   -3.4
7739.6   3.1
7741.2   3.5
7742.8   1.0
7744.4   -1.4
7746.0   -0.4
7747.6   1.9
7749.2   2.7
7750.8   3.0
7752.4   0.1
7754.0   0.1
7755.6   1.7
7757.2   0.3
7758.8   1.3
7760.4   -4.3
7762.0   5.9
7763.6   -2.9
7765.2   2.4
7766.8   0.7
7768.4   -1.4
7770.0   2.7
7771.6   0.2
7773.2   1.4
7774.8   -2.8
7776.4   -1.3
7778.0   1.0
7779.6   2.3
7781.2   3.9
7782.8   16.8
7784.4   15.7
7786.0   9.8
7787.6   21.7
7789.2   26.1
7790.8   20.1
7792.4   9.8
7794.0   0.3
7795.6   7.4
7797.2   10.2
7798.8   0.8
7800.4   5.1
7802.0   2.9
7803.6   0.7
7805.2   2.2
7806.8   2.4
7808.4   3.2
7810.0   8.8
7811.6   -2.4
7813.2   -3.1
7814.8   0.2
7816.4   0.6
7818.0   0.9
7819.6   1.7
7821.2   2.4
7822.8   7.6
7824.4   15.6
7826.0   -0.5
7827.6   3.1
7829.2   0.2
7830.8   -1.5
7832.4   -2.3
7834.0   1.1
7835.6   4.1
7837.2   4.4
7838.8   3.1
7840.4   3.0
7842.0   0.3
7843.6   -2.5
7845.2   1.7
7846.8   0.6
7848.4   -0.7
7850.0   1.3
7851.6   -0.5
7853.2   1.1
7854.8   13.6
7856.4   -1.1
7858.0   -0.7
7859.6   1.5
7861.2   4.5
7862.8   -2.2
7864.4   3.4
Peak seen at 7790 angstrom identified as [O II] 3727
